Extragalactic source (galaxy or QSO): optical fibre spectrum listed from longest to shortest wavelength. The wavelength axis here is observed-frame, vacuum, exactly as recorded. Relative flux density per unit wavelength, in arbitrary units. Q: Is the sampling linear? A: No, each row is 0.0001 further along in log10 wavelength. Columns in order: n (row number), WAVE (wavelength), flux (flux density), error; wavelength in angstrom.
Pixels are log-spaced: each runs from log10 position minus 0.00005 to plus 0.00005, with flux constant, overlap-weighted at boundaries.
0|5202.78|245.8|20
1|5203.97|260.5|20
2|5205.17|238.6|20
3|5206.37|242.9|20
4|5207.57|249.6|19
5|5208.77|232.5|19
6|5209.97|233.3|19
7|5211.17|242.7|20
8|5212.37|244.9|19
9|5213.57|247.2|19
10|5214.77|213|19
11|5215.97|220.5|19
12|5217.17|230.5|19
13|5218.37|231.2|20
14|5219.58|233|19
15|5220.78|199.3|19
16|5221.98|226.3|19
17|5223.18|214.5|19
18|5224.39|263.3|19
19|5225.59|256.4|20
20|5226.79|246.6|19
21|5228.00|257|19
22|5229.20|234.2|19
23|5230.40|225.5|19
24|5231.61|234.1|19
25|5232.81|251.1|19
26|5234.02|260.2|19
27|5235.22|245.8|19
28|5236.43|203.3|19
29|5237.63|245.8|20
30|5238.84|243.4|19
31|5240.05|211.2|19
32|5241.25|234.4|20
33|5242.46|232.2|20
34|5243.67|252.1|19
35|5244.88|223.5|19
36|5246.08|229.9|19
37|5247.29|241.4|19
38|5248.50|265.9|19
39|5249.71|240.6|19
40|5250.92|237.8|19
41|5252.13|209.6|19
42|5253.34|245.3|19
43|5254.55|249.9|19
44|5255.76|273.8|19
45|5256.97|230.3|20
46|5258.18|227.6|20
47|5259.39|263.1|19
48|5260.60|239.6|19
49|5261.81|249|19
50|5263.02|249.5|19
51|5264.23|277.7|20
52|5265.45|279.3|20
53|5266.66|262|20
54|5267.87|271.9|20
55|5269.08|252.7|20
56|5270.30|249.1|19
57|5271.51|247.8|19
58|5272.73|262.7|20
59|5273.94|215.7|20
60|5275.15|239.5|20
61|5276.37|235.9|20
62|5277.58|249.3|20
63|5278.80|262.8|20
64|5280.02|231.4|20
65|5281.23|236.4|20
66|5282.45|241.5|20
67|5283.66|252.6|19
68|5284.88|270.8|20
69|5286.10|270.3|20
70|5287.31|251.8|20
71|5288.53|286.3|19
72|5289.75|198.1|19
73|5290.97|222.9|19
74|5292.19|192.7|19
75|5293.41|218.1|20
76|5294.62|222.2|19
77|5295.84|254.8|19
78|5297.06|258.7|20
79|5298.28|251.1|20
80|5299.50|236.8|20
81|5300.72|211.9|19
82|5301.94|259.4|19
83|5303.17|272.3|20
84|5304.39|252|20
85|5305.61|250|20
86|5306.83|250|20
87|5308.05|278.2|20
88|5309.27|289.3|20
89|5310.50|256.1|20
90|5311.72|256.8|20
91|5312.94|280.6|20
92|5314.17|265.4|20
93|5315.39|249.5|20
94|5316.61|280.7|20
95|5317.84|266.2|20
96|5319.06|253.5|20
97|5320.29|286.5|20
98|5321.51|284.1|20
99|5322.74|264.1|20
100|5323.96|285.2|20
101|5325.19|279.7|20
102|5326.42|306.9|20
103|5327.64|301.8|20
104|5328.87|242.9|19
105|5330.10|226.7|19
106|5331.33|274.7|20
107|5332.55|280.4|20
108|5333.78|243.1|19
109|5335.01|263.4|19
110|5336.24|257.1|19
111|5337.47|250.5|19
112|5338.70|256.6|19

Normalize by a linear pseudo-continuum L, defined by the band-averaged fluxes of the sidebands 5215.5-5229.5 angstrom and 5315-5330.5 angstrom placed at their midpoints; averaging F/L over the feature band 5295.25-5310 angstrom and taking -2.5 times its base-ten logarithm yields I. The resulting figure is 0.04 mag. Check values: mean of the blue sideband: 235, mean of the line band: 255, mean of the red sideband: 272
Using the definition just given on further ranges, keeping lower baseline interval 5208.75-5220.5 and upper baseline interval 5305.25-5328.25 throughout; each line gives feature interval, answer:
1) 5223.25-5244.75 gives 0.00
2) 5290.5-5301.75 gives 0.15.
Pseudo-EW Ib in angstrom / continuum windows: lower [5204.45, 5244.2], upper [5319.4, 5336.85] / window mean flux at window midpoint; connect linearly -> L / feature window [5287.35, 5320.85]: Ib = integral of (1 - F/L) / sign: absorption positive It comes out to 1.42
